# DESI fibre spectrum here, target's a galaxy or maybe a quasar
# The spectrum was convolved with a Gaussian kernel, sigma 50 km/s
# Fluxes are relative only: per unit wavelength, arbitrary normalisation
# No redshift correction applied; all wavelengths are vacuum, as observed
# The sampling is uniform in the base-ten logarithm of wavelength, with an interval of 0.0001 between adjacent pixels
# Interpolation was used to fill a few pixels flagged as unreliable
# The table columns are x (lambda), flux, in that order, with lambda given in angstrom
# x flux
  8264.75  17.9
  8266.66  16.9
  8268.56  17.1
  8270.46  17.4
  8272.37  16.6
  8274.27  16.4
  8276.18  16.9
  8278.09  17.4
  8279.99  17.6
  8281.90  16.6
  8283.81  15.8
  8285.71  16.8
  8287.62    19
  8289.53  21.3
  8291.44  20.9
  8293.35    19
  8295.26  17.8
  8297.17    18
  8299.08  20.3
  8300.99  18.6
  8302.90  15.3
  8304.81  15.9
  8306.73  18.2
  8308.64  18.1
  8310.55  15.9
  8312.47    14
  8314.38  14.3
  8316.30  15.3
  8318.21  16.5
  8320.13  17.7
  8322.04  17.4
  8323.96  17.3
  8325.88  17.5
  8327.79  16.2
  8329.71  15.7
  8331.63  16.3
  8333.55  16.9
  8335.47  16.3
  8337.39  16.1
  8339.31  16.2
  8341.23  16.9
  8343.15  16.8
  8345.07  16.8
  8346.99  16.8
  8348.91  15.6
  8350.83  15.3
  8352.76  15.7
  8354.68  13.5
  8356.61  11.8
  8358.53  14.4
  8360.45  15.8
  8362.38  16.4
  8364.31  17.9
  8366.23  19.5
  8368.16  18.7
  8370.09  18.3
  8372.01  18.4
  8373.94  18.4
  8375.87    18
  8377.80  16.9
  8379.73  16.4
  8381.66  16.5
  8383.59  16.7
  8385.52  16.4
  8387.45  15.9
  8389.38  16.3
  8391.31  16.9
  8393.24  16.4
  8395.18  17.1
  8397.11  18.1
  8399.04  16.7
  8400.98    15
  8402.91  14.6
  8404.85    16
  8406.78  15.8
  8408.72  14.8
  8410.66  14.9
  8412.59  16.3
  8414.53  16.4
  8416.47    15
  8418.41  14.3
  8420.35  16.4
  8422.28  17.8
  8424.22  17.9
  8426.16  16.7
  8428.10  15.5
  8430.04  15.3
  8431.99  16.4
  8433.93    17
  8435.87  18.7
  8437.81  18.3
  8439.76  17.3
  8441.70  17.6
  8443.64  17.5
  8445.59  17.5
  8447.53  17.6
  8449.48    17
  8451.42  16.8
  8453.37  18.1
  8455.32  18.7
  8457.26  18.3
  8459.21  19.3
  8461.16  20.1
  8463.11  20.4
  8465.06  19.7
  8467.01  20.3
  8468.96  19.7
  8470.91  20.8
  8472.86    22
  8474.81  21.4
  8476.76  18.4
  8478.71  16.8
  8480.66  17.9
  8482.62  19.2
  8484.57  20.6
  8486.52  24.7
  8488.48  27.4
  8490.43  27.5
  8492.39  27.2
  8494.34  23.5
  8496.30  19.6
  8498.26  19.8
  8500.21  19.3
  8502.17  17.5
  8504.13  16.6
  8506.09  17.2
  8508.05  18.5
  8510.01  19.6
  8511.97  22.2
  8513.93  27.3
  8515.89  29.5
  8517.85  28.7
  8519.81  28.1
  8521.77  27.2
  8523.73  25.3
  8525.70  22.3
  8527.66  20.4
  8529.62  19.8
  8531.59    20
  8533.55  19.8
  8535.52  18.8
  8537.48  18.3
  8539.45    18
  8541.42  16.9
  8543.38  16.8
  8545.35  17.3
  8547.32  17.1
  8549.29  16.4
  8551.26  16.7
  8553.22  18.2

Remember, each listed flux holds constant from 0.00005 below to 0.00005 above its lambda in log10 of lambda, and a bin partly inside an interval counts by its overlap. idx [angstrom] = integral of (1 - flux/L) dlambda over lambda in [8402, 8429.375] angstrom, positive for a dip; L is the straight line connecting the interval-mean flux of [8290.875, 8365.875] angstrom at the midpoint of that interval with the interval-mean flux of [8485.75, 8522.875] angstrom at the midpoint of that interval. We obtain 5.5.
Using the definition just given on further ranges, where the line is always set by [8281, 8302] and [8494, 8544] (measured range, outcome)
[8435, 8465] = 3.1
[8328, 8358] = 5.3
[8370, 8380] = 0.9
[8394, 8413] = 3.8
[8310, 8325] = 2.2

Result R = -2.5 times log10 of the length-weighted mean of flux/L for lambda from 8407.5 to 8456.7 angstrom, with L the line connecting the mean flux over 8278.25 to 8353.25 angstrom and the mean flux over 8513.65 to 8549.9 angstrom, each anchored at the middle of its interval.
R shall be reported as 0.16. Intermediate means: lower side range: 17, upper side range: 21.4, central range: 16.8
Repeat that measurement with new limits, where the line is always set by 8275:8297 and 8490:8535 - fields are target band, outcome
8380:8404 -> 0.22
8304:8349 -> 0.15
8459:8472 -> 0.07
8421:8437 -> 0.22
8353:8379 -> 0.17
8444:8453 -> 0.22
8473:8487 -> 0.10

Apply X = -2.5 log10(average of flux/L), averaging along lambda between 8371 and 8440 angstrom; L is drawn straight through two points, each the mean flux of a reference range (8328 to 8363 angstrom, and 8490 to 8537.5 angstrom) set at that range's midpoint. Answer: 0.092 mag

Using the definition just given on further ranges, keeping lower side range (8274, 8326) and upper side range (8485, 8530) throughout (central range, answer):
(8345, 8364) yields 0.231 mag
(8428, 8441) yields 0.229 mag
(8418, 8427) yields 0.228 mag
